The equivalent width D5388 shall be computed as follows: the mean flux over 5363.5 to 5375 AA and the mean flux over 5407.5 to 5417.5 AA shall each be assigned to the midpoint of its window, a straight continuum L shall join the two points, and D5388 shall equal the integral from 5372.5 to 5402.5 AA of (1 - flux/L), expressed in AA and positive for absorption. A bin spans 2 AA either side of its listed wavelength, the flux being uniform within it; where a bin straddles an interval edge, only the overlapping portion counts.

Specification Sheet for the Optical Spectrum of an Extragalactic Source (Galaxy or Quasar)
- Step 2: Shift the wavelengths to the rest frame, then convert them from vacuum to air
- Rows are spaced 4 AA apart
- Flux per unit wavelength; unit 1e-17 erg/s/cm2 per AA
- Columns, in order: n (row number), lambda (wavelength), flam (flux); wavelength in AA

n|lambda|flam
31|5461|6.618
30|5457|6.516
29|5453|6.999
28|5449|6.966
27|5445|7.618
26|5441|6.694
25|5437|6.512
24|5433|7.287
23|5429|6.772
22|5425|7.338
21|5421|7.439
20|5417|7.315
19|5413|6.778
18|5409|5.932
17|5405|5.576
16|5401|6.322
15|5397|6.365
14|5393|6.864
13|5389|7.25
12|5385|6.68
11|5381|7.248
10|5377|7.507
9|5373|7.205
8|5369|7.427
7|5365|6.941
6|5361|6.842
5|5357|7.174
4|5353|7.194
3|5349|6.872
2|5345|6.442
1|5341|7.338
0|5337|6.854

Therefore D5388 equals 0.1 AA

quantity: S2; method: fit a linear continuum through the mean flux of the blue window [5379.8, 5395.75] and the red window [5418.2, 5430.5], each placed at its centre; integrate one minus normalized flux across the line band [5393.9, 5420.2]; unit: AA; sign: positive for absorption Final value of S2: 2.4 AA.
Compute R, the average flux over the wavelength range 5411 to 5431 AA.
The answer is 7.13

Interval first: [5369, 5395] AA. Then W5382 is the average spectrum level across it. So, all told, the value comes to 7.15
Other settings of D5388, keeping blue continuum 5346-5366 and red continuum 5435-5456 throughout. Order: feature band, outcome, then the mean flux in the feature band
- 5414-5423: -0.5 AA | 7.31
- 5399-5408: 1.3 AA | 5.95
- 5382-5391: 0.0 AA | 7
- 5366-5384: -0.8 AA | 7.29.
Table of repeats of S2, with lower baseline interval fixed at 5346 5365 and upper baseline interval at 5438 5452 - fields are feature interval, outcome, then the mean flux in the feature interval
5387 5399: 0.31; 6.83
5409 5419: 0.28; 6.82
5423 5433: -0.10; 7.1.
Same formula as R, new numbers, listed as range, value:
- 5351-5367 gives 7.04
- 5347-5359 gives 7.08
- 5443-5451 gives 7.29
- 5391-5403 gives 6.52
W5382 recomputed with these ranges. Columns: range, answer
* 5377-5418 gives 6.66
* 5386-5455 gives 6.82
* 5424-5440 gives 6.94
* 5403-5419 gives 6.4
